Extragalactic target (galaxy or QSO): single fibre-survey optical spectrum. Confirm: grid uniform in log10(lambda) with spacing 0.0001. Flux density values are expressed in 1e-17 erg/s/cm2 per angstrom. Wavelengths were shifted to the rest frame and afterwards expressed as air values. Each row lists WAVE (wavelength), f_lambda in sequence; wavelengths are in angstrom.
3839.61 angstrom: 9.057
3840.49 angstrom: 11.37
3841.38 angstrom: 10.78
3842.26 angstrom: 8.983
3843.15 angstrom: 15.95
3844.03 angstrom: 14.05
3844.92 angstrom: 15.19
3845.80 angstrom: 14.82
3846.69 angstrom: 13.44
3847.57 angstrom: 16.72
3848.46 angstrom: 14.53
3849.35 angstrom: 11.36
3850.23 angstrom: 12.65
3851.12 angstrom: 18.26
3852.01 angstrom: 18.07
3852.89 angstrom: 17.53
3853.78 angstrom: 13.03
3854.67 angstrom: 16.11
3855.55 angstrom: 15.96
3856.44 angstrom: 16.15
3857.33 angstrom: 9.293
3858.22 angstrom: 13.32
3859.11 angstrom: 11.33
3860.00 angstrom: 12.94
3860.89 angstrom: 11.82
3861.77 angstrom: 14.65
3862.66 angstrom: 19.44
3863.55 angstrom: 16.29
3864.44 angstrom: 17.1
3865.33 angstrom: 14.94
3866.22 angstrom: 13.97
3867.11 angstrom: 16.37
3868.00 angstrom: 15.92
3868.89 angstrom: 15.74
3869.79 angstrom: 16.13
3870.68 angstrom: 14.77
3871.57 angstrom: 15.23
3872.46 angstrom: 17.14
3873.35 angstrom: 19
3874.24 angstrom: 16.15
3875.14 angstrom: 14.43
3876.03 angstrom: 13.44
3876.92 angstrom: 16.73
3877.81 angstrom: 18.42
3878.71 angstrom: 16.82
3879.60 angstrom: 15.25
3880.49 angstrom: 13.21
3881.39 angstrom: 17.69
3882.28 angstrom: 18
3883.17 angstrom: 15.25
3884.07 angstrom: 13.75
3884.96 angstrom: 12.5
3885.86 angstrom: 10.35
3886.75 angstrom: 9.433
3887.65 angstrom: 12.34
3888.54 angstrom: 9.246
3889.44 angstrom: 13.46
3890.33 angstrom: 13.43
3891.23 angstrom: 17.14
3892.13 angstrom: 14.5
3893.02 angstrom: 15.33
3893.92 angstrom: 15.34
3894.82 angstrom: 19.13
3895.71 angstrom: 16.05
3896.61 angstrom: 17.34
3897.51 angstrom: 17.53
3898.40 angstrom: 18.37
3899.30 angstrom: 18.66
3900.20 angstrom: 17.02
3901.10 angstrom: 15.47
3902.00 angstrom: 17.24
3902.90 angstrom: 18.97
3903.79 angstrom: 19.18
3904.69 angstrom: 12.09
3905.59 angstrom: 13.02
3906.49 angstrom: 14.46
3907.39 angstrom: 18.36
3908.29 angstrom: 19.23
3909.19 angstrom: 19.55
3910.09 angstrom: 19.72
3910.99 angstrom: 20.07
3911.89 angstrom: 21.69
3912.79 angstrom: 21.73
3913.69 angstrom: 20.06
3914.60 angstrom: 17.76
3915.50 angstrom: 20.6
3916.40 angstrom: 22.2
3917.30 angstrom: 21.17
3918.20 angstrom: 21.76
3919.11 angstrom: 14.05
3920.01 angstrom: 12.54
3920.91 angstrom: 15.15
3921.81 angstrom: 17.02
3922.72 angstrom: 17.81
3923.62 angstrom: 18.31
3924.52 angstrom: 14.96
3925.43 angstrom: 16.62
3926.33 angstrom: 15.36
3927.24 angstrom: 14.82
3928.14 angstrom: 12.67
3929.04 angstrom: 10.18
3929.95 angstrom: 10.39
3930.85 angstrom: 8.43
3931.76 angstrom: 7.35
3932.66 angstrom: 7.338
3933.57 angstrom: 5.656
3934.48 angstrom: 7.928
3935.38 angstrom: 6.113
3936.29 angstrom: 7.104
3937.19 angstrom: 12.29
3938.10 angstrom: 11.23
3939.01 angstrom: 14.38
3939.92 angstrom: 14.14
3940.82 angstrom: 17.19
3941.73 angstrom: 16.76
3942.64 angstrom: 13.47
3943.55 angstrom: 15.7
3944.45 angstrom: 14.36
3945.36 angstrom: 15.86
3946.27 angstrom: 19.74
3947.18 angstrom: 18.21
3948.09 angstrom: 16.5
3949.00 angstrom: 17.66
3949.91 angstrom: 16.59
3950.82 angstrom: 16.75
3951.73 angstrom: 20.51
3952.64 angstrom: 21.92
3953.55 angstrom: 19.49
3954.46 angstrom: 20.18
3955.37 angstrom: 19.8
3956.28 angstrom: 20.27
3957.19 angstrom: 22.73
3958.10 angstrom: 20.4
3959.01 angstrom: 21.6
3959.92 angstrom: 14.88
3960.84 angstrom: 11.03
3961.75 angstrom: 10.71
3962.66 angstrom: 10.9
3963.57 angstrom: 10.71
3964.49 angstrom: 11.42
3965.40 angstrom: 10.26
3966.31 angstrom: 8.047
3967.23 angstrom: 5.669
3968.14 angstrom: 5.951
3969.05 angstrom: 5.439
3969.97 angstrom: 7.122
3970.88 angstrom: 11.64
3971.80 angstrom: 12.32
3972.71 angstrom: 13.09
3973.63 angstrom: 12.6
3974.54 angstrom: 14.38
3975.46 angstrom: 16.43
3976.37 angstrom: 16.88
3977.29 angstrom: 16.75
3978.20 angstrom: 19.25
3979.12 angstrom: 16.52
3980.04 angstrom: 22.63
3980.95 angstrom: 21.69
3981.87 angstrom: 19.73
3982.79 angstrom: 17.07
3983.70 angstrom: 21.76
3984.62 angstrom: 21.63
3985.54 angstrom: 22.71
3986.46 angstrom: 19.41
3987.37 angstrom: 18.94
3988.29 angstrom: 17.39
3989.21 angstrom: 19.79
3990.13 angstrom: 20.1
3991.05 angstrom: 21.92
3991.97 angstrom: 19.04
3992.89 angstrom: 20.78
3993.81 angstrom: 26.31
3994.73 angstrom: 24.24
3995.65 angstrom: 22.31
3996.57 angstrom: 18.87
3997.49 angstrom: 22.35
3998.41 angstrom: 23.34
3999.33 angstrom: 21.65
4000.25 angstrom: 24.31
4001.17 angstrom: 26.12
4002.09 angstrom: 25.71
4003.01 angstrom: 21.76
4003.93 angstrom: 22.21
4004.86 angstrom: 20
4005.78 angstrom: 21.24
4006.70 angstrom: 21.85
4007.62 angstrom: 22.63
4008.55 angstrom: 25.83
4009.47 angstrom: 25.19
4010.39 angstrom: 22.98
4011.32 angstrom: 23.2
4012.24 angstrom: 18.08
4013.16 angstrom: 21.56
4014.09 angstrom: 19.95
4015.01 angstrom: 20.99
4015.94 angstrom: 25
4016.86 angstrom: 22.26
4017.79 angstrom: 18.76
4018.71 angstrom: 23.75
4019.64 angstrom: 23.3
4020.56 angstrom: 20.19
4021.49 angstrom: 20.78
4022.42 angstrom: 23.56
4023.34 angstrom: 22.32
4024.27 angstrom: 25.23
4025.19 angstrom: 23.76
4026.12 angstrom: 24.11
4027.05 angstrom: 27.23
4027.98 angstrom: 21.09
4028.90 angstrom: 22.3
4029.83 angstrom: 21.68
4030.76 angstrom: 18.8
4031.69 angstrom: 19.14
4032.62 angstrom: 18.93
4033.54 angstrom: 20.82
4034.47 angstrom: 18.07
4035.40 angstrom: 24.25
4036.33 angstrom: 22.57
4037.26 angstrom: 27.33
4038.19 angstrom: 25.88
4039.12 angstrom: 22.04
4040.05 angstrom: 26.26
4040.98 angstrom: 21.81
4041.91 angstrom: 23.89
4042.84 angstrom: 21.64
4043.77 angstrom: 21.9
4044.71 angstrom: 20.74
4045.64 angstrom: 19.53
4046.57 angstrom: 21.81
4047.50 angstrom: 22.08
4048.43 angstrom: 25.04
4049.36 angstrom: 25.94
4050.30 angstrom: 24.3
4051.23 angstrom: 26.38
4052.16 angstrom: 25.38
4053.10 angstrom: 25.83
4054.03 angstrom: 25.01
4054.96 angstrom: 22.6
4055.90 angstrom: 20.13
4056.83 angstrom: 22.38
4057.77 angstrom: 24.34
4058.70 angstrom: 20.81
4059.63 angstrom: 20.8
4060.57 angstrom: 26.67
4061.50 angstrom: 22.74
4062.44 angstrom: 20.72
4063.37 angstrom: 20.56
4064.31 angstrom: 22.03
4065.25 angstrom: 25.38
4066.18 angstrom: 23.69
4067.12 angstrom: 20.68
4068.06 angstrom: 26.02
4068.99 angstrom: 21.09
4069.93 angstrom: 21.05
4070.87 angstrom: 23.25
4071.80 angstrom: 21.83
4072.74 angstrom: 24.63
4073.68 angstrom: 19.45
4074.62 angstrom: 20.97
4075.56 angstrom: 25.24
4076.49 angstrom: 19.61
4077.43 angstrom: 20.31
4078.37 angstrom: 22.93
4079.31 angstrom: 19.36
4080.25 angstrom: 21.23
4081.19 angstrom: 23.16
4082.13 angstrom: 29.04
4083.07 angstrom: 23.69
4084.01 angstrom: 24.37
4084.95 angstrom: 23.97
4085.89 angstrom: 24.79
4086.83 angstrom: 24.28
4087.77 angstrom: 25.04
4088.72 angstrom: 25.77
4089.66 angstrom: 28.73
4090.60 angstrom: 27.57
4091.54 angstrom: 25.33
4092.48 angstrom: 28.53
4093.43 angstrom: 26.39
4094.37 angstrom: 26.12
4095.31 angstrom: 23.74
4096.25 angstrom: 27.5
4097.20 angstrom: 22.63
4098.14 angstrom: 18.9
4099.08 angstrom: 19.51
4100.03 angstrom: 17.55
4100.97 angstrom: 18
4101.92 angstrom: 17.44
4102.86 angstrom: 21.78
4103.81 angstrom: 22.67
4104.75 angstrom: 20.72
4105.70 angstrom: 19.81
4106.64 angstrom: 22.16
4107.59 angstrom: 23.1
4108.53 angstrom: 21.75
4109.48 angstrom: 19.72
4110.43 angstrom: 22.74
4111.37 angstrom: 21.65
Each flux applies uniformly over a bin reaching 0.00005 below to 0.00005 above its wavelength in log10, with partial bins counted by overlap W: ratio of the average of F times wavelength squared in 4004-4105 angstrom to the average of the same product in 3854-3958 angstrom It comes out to 1.57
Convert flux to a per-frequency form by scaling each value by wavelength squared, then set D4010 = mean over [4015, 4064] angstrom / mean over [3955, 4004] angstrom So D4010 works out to 1.33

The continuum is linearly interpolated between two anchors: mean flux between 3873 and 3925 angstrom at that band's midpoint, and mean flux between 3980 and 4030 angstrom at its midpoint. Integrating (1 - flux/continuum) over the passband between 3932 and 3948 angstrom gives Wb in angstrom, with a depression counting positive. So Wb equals 5.1 angstrom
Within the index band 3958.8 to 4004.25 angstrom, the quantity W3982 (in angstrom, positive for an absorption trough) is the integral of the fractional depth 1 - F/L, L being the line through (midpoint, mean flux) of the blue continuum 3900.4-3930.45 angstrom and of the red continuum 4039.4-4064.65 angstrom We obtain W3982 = 6.25 angstrom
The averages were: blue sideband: 17.1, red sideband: 23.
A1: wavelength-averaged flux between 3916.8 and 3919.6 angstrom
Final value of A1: 18.9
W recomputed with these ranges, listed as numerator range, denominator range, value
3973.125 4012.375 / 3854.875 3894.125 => 1.50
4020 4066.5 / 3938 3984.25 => 1.53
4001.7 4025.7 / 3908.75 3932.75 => 1.43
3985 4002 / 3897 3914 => 1.26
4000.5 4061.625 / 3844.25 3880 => 1.62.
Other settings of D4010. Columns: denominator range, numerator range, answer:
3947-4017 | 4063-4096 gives 1.34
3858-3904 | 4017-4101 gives 1.63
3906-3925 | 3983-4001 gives 1.21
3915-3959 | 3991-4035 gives 1.49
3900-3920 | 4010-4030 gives 1.29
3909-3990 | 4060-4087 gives 1.56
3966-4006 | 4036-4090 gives 1.31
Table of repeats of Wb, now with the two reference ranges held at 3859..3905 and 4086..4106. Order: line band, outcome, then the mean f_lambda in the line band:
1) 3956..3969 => 3.90 angstrom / 12.8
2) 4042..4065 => -1.27 angstrom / 22.9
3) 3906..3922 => -2.03 angstrom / 18.7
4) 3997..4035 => -3.55 angstrom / 22.2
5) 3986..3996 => -0.75 angstrom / 20.9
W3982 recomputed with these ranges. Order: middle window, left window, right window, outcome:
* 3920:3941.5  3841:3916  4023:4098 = 6.62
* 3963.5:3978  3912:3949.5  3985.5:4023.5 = 5.74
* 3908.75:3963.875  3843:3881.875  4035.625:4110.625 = 6.64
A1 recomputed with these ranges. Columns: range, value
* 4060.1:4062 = 24.6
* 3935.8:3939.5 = 11.2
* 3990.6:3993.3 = 20.6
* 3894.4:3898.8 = 17.7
